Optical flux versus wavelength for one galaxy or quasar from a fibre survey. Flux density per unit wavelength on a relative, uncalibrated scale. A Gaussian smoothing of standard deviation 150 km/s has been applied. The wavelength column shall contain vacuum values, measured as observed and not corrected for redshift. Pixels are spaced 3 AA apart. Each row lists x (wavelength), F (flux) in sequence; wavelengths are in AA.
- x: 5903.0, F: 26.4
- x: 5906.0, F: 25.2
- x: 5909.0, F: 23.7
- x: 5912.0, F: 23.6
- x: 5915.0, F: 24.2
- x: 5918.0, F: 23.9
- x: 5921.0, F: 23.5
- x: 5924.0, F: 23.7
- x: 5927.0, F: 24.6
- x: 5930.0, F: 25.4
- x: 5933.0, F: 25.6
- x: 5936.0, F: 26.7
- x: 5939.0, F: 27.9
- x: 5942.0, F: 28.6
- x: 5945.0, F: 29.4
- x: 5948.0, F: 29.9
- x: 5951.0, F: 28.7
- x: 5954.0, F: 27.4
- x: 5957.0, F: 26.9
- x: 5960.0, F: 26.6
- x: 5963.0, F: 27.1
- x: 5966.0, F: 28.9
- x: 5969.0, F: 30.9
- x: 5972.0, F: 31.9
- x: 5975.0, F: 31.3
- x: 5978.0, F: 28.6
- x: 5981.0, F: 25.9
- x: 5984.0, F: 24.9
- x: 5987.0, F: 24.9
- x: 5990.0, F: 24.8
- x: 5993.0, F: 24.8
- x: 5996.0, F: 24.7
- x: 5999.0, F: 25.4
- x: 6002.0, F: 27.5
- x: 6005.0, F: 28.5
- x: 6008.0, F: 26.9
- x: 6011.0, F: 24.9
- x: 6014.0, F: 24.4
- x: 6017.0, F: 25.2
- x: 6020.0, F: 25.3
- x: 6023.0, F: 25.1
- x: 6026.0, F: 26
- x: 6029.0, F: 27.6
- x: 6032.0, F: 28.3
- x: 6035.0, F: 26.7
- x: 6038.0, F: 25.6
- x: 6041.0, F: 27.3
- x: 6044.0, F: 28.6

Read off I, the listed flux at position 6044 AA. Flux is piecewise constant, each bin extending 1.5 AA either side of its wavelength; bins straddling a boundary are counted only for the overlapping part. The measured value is 28.6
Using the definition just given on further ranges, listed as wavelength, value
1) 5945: 29.4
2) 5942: 28.6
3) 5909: 23.7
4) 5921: 23.5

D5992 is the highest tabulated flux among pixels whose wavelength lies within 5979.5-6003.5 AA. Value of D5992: 27.5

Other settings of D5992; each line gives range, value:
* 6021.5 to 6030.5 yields 27.6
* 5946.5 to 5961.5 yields 29.9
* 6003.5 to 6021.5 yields 28.5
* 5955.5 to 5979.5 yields 31.9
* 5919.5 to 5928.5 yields 24.6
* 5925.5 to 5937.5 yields 26.7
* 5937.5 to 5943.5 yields 28.6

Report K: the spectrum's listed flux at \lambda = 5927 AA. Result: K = 24.6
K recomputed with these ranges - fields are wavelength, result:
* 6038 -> 25.6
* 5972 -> 31.9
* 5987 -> 24.9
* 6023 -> 25.1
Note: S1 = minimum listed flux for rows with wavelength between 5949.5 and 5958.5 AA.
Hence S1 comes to 26.9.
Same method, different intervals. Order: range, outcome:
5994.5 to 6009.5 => 24.7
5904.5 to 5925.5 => 23.5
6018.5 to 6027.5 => 25.1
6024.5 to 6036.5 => 26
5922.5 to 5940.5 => 23.7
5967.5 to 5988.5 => 24.9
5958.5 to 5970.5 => 26.6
